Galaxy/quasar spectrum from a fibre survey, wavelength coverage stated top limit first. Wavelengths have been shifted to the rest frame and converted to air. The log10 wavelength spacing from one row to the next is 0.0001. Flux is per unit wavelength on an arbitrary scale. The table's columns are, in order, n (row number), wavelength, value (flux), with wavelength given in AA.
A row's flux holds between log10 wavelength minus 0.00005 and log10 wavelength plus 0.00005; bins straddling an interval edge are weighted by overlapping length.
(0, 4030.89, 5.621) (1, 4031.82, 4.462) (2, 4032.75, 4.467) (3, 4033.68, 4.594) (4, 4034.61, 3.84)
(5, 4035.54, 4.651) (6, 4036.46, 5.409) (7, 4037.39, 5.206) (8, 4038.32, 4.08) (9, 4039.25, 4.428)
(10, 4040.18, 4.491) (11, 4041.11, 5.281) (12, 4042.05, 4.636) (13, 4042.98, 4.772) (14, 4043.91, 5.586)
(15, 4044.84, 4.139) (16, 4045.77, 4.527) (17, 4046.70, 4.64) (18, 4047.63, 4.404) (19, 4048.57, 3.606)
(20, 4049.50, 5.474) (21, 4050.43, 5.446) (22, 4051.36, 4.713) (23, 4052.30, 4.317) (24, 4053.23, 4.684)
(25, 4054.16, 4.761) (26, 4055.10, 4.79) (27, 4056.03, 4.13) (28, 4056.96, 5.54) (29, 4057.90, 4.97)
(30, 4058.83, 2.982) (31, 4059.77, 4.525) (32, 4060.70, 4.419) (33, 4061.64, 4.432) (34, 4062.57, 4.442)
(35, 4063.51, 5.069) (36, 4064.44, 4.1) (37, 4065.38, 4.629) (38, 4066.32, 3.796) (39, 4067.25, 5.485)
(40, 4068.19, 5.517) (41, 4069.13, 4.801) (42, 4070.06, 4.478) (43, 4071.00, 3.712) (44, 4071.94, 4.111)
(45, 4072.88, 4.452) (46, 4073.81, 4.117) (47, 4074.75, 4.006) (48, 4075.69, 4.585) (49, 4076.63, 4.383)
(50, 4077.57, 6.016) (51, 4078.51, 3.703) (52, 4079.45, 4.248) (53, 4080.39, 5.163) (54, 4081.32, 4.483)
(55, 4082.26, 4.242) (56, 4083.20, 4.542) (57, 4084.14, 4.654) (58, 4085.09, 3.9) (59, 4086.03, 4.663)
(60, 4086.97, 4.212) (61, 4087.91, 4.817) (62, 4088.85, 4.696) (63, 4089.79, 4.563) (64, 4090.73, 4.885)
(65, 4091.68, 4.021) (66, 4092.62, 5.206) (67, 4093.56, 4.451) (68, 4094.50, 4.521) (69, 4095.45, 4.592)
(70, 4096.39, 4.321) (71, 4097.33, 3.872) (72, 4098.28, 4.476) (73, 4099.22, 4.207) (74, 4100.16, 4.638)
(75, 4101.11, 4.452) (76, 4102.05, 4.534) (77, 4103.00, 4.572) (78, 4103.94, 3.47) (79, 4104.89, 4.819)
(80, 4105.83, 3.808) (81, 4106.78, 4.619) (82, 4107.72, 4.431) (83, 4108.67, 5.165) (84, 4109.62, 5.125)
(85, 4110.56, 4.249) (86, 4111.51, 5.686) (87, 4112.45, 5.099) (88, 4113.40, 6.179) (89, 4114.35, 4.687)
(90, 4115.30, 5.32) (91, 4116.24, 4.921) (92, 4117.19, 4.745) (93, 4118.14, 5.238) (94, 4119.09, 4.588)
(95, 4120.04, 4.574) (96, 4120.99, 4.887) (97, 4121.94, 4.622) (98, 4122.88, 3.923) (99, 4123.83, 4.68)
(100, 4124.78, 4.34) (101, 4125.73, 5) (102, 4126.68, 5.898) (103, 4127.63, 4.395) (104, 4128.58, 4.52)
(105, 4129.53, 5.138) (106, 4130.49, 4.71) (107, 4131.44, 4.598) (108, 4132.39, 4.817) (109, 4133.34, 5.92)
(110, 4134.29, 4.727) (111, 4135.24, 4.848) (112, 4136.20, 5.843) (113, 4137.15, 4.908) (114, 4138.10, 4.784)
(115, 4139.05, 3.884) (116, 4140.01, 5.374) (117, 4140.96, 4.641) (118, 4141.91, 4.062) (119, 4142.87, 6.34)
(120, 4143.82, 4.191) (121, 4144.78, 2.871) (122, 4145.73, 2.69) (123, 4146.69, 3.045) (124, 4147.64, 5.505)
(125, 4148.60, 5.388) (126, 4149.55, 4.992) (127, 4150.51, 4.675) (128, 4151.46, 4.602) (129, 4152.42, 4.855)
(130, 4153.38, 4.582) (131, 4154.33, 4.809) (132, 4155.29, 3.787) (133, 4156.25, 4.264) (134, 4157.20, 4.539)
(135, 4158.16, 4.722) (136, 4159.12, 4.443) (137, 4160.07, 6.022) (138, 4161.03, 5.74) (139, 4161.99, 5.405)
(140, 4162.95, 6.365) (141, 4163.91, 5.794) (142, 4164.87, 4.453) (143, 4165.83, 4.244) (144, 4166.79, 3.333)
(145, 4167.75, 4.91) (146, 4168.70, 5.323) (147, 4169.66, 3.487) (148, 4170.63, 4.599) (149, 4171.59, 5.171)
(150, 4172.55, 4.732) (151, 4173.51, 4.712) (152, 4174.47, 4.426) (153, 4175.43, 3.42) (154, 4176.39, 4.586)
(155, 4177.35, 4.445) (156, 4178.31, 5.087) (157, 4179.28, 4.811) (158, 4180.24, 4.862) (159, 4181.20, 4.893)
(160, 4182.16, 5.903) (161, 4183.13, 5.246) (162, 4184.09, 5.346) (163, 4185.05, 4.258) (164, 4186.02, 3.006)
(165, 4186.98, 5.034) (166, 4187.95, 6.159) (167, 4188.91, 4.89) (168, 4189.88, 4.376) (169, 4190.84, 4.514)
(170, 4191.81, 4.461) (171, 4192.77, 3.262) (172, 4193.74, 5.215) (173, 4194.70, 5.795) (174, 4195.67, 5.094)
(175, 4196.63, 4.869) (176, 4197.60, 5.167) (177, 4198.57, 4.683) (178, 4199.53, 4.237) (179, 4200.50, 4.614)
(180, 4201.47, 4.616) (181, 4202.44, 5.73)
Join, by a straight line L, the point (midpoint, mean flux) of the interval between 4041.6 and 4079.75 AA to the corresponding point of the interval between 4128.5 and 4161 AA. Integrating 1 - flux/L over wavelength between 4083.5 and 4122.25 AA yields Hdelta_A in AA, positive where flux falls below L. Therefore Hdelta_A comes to -0.1 AA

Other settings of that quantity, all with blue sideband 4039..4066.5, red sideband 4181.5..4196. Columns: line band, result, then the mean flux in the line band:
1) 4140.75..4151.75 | 0.8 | 4.41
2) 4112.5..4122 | -0.6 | 4.99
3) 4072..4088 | 0.6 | 4.46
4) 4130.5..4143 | -0.5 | 4.93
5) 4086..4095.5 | 0.1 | 4.6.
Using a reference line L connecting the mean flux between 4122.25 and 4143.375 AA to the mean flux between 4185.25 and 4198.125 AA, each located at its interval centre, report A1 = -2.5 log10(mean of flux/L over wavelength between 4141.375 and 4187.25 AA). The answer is 0.032 mag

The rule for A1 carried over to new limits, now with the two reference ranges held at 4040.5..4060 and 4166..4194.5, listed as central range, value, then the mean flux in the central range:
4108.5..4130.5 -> -0.057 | 4.9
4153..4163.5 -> -0.075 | 4.98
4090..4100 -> 0.046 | 4.46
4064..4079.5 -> 0.042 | 4.48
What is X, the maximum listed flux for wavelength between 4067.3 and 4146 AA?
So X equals 6.34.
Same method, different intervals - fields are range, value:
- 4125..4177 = 6.365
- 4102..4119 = 6.179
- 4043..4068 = 5.586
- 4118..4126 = 5.238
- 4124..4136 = 5.92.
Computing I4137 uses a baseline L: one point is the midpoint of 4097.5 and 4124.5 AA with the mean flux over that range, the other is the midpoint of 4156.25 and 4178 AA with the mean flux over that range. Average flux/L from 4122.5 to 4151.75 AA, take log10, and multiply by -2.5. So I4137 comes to 0.01 mag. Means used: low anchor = 4.69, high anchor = 4.76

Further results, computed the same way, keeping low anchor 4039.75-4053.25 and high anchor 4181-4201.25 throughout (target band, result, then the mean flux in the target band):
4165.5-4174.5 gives 0.07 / 4.5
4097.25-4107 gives 0.10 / 4.32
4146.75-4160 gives 0.02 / 4.7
